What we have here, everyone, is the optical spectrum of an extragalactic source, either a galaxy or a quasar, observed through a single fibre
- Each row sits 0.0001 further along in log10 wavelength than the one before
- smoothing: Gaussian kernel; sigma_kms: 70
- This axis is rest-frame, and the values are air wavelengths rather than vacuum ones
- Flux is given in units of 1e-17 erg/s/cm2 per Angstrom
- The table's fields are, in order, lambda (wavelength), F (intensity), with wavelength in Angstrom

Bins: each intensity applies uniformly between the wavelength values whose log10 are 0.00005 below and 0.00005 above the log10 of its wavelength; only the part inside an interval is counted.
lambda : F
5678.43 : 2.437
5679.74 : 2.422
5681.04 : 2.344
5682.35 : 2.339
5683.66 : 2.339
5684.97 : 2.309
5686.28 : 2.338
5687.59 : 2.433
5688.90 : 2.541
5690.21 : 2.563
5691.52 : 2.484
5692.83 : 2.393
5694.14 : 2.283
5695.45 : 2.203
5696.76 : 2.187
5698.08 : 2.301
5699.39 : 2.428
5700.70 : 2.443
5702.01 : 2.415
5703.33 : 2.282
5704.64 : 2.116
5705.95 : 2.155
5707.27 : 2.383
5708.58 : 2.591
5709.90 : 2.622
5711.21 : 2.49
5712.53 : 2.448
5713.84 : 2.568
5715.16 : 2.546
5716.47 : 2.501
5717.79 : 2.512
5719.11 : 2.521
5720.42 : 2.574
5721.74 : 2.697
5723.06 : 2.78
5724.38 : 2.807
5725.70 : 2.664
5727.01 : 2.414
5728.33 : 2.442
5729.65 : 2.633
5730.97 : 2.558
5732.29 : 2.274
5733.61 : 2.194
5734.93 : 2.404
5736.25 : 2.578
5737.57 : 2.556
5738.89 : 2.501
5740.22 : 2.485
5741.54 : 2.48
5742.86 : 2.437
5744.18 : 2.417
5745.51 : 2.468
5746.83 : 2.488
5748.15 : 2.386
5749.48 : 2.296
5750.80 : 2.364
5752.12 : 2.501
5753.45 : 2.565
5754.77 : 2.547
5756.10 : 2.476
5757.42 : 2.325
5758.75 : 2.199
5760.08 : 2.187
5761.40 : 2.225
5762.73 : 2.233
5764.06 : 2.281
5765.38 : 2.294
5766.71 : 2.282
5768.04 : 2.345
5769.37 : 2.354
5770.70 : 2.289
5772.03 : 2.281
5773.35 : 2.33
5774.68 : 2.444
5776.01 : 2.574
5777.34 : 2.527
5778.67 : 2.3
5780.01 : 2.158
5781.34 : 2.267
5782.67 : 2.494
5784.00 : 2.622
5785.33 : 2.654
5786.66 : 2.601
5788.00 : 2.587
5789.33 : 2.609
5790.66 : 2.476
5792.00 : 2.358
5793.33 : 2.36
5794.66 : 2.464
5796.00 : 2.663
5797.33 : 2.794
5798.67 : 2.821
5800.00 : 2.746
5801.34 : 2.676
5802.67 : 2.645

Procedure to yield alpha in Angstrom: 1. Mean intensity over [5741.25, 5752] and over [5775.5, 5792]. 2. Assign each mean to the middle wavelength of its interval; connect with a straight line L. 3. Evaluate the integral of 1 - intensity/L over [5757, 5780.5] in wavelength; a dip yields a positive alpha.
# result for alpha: 1.4 Angstrom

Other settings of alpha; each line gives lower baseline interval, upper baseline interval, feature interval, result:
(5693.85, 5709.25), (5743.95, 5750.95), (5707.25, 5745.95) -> -2.6 Angstrom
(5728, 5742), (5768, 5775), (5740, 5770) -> 0.3 Angstrom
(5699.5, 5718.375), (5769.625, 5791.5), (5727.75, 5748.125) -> -0.2 Angstrom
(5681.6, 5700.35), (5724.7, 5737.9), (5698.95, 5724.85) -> -0.7 Angstrom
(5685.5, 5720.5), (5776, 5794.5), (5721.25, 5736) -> -0.6 Angstrom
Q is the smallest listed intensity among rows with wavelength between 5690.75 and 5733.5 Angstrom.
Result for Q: 2.116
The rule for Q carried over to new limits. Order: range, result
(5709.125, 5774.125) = 2.187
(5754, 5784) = 2.158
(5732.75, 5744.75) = 2.194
